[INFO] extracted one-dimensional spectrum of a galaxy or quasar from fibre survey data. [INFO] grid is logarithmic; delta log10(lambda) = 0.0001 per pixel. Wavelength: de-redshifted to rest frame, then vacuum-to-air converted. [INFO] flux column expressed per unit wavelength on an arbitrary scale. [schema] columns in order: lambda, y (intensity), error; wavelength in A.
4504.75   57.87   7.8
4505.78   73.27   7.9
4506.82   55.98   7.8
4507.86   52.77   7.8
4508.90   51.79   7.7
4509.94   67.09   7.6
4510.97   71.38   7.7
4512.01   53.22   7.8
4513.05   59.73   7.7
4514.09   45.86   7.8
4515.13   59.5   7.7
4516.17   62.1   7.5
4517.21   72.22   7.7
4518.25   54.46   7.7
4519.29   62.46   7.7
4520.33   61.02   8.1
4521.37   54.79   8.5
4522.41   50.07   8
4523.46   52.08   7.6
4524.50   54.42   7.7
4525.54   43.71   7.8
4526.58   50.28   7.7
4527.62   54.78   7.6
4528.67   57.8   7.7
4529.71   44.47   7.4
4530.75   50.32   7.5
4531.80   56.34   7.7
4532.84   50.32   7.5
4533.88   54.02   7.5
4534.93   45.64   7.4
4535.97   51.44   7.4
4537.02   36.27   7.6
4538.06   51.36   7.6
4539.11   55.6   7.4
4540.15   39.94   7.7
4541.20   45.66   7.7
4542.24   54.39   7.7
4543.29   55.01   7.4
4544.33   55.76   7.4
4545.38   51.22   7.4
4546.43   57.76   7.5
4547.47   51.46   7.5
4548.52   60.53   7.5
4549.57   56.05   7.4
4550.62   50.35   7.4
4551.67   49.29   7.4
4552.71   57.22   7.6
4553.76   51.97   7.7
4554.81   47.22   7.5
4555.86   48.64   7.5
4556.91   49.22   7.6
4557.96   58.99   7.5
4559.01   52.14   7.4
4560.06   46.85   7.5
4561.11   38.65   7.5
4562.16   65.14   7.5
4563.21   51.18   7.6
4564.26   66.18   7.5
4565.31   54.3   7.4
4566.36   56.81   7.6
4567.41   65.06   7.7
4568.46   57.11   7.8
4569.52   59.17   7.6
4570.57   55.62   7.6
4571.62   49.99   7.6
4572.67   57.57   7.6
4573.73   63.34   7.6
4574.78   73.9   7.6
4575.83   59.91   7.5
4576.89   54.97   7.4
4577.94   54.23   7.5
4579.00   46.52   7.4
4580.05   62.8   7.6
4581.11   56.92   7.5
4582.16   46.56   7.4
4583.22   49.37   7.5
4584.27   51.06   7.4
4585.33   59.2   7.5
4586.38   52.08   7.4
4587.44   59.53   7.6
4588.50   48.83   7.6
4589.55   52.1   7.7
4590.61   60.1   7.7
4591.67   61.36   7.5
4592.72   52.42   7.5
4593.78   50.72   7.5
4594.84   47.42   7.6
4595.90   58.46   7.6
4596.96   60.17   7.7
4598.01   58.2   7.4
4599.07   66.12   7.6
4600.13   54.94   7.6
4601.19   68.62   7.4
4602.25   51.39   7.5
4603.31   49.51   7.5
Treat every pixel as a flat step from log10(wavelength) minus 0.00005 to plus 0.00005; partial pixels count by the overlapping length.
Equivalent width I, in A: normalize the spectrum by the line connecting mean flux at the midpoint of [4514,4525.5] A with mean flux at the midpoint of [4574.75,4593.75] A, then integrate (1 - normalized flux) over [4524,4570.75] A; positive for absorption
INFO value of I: 3.0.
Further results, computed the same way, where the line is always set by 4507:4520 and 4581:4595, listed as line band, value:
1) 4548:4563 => 1.00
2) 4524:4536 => 1.43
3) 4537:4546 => 1.07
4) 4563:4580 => -1.04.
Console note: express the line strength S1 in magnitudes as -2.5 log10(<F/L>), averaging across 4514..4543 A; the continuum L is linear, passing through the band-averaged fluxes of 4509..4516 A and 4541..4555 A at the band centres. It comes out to 0.08 mag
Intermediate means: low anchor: 59.2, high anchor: 53.5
